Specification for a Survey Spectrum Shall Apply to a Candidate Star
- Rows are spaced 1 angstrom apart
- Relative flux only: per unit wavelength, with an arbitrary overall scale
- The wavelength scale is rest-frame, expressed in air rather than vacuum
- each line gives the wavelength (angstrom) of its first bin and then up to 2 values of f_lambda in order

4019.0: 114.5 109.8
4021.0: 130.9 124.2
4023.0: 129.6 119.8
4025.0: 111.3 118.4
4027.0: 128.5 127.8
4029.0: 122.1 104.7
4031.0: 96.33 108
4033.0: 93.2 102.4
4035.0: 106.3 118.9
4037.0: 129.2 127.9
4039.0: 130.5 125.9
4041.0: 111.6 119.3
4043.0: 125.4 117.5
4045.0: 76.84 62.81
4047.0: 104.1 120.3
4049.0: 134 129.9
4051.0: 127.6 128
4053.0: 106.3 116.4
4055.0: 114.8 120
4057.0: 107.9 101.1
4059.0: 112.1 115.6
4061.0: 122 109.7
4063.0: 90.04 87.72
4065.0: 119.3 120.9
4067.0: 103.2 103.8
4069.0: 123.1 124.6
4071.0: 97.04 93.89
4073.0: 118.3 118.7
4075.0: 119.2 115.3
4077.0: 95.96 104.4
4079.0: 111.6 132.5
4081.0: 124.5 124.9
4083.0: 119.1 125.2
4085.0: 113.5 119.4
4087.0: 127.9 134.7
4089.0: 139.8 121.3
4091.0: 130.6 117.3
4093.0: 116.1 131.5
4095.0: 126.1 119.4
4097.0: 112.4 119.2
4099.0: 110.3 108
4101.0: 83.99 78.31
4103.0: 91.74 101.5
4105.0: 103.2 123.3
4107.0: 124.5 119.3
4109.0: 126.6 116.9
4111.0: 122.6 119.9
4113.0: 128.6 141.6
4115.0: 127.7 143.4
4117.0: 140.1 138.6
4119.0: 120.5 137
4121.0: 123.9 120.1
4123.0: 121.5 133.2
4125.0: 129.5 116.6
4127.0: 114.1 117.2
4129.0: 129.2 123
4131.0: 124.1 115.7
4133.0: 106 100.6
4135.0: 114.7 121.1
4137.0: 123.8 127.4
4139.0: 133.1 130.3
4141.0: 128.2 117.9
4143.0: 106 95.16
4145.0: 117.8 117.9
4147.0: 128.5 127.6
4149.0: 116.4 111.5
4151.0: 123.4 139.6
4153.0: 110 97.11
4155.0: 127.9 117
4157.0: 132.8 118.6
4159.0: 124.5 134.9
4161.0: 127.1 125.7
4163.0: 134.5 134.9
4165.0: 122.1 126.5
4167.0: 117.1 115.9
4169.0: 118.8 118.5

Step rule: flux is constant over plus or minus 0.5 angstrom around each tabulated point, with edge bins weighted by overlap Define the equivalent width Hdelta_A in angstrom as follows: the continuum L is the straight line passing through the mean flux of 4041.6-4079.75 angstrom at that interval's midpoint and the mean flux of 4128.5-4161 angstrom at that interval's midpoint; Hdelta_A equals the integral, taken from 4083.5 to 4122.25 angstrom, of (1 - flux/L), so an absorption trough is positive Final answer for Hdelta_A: -1.7 angstrom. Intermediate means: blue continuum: 111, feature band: 121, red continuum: 120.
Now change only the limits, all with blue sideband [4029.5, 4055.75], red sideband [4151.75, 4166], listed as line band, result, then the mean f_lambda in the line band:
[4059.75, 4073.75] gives 0.7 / 109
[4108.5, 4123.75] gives -1.1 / 129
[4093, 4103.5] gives 0.9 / 108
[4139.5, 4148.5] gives 0.3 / 119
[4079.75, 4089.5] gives -0.7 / 126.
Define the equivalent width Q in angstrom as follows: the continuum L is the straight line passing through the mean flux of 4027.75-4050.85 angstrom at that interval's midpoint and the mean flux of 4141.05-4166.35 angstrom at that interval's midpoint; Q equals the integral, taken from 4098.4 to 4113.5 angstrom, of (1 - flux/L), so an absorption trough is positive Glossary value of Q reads 0.9 angstrom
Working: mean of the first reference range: 113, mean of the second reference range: 122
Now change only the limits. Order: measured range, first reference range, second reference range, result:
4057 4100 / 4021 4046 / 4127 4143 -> 0.52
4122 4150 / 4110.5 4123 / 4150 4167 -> 1.67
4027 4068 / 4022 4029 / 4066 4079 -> 1.51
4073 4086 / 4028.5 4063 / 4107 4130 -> 0.22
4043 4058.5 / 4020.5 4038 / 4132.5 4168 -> 0.73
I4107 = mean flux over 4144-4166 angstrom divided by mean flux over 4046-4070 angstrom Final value 1.09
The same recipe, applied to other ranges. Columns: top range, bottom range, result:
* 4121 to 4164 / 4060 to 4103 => 1.06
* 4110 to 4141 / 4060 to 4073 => 1.15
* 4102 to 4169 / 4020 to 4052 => 1.05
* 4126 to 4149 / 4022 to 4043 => 1.02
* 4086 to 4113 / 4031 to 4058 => 1.03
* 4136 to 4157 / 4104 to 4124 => 0.95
